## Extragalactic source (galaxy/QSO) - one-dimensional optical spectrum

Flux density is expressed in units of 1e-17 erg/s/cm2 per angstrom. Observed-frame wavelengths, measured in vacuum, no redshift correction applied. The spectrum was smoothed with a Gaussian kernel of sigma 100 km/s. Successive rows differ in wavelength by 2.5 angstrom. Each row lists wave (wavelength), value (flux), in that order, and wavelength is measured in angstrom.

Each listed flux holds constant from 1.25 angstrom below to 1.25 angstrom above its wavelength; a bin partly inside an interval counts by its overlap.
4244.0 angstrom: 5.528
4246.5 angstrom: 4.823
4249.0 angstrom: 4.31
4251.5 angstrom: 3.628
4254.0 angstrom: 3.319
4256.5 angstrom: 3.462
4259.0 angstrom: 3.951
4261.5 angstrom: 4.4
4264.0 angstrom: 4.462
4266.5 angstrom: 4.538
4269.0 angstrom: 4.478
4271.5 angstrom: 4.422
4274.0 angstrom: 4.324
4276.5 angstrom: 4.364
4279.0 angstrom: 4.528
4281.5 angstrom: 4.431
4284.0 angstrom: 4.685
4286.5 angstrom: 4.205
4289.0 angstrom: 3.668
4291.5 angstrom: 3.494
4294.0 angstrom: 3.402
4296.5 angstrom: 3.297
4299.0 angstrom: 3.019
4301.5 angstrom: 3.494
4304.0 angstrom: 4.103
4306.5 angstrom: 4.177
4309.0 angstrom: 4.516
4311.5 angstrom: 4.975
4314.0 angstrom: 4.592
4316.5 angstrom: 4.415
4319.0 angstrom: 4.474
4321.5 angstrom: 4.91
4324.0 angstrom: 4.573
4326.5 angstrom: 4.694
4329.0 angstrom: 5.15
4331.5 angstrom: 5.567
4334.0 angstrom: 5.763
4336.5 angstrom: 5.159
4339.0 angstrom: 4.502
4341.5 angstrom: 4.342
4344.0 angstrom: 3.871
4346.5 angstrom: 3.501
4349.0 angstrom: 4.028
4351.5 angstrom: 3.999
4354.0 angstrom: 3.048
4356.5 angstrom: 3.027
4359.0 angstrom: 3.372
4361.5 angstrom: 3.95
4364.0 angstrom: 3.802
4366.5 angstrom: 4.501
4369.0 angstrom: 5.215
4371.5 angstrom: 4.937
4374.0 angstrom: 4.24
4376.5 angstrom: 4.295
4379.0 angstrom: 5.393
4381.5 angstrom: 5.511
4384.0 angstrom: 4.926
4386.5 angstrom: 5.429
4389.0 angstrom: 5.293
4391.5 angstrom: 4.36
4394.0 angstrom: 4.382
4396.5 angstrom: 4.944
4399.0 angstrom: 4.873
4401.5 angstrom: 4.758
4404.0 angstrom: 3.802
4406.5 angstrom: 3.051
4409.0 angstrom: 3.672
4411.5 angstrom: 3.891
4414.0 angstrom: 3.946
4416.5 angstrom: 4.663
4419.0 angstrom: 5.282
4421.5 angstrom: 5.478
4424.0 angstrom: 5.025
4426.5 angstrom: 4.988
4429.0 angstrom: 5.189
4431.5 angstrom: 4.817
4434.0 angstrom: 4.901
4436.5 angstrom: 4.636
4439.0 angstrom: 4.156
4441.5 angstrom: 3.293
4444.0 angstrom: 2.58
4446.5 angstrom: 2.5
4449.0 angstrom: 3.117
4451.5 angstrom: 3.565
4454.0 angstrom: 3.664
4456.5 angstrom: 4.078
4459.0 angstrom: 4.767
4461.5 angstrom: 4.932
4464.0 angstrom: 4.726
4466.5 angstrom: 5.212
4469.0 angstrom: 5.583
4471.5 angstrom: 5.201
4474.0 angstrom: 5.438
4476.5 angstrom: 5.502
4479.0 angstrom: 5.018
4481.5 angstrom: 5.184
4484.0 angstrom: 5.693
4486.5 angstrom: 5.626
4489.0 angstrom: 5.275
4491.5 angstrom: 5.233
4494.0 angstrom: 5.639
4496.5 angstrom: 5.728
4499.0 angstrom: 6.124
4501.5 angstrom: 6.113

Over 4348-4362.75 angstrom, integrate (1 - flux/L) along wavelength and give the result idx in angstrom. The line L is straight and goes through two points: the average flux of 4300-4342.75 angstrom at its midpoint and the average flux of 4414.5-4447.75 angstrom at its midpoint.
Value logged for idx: 3.3 angstrom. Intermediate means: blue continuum 4.66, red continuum 4.41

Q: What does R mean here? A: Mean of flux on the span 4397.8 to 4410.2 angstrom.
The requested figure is 4.03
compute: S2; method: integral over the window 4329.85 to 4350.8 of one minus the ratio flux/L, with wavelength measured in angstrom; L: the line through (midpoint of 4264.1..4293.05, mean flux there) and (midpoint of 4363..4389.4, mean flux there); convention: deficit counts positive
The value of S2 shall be 0.26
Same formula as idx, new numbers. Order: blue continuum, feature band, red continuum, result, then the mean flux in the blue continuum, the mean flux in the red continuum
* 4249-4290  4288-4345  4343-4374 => -4.3 angstrom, 4.19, 3.95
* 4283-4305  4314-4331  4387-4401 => -3.1 angstrom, 3.69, 4.81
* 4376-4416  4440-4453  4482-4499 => 5.2 angstrom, 4.54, 5.56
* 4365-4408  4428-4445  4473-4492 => 2.7 angstrom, 4.69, 5.38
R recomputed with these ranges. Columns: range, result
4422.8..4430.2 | 5.07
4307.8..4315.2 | 4.7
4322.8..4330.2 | 4.8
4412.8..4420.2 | 4.63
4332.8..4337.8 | 5.45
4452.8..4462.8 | 4.37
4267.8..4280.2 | 4.42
